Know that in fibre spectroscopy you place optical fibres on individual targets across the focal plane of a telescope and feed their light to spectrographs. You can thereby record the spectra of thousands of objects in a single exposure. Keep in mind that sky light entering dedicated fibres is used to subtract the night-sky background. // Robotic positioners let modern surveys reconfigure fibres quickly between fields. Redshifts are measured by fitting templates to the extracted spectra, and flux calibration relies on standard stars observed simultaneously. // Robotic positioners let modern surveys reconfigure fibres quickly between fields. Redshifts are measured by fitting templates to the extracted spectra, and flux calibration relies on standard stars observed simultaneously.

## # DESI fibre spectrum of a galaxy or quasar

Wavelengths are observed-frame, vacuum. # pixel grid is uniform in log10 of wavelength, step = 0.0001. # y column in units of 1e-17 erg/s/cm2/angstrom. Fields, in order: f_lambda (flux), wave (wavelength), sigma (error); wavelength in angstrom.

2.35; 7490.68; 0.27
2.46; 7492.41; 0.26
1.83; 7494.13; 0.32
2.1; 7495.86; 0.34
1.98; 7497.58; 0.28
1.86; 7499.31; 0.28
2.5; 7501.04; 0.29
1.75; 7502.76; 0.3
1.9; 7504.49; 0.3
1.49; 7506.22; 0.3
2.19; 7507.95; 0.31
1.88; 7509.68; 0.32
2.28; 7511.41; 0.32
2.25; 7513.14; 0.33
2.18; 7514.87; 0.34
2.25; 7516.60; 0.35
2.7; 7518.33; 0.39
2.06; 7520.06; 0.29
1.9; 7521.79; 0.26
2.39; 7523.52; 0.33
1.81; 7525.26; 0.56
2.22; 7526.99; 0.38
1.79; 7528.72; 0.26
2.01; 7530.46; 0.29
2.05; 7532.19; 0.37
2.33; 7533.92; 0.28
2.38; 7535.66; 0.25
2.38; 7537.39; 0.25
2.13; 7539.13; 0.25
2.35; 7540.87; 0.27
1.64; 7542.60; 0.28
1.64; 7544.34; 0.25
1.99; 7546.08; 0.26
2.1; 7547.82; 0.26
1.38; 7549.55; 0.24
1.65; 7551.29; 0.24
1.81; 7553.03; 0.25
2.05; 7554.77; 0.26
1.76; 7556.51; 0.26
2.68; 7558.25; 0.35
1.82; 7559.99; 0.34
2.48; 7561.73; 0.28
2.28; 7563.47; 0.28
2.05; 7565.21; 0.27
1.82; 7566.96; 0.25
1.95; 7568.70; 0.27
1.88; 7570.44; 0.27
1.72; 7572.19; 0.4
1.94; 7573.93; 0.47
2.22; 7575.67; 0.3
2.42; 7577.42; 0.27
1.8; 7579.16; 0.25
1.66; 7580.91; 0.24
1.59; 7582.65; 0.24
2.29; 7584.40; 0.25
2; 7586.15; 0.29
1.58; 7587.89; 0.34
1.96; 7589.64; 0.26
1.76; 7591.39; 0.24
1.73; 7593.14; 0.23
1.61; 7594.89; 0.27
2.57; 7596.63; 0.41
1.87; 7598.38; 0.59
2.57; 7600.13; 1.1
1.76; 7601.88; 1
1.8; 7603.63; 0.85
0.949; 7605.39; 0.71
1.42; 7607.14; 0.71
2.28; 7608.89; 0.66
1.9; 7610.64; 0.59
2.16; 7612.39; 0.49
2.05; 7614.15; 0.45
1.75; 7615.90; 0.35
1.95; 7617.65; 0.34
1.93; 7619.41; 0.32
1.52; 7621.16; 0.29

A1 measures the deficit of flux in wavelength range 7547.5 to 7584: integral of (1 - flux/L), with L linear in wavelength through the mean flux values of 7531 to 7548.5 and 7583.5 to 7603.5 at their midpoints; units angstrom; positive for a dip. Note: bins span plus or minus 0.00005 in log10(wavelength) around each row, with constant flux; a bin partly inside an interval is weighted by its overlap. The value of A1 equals 1.4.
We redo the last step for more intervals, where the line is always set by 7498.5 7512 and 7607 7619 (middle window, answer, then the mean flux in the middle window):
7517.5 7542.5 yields -2.4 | 2.16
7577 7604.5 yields 0.5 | 1.93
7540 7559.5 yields 0.6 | 1.91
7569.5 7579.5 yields -0.2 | 2.01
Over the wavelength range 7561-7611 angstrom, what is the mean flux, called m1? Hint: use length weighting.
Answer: 1.92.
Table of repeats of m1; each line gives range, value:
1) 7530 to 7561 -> 2.01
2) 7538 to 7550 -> 1.92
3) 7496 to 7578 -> 2.05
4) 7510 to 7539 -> 2.18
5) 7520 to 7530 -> 2.02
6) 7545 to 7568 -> 1.99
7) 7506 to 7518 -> 2.13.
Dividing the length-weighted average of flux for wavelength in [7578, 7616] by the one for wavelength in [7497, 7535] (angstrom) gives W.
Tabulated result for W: 0.9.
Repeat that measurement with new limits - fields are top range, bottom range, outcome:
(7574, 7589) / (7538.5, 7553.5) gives 1.05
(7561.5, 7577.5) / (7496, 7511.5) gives 1.04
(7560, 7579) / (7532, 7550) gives 1.00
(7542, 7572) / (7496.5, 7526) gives 0.93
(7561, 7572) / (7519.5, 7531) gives 1.01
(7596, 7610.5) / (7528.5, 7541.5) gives 0.86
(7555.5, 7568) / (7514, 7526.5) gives 0.97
